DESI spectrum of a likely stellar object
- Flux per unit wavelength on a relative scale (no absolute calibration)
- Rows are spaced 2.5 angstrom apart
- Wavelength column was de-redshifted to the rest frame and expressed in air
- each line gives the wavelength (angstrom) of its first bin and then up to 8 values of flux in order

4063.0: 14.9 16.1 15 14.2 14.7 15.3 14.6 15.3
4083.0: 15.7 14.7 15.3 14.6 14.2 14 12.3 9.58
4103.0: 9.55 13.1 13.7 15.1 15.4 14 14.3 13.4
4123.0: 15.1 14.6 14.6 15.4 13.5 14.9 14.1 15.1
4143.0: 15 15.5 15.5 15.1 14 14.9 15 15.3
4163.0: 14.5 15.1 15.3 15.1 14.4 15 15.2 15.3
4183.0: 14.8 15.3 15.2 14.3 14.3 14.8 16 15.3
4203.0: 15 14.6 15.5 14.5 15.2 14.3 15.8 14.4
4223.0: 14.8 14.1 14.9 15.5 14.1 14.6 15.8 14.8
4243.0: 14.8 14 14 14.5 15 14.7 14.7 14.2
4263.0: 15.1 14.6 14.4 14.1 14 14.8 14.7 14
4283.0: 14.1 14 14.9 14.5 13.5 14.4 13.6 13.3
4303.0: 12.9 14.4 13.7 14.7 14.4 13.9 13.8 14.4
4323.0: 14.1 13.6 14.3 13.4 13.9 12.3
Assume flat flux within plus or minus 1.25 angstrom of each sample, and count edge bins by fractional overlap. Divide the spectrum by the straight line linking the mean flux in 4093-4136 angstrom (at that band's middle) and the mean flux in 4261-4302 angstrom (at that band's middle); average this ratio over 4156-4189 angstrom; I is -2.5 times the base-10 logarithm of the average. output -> -0.09 mag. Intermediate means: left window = 13.7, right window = 14.2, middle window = 15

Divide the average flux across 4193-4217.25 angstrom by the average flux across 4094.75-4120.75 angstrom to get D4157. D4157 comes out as 1.14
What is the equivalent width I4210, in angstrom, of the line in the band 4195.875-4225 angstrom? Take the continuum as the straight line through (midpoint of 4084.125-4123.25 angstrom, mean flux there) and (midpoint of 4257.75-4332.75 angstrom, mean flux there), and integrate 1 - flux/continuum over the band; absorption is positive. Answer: -2.3 angstrom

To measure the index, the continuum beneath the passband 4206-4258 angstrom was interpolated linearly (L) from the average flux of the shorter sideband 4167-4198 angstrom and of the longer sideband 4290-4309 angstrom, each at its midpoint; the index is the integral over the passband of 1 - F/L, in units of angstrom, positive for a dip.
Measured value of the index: -1.1 angstrom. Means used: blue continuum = 15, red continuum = 13.8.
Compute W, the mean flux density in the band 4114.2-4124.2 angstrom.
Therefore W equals 14.2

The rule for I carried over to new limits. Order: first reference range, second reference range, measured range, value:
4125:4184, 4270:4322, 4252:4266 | -0.03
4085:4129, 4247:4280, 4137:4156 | -0.07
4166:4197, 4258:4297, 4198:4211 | -0.02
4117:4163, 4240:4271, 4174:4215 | -0.03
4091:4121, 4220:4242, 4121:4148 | -0.09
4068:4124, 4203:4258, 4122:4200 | -0.04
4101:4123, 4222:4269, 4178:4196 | -0.05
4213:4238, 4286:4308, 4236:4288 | -0.01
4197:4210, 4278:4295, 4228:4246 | 0.00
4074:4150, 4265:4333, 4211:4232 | -0.05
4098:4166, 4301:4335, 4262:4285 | -0.03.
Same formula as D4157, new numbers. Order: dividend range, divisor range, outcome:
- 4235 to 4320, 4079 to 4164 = 1.00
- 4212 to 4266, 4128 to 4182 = 0.99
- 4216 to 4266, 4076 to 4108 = 1.08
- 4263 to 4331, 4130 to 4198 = 0.95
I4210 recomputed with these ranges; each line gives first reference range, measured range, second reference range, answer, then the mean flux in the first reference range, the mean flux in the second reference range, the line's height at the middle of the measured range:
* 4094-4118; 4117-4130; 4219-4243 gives -1.1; 13.1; 14.8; 13.3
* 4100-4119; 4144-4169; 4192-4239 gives -1.9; 13.2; 14.9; 14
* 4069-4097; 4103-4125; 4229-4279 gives 1.1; 14.8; 14.6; 14.7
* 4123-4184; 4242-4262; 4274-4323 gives -0.2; 14.9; 14.1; 14.4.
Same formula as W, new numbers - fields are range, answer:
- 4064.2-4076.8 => 15.1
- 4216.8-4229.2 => 14.8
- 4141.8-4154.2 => 15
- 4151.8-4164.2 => 14.7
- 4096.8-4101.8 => 10.9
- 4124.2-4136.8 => 14.6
